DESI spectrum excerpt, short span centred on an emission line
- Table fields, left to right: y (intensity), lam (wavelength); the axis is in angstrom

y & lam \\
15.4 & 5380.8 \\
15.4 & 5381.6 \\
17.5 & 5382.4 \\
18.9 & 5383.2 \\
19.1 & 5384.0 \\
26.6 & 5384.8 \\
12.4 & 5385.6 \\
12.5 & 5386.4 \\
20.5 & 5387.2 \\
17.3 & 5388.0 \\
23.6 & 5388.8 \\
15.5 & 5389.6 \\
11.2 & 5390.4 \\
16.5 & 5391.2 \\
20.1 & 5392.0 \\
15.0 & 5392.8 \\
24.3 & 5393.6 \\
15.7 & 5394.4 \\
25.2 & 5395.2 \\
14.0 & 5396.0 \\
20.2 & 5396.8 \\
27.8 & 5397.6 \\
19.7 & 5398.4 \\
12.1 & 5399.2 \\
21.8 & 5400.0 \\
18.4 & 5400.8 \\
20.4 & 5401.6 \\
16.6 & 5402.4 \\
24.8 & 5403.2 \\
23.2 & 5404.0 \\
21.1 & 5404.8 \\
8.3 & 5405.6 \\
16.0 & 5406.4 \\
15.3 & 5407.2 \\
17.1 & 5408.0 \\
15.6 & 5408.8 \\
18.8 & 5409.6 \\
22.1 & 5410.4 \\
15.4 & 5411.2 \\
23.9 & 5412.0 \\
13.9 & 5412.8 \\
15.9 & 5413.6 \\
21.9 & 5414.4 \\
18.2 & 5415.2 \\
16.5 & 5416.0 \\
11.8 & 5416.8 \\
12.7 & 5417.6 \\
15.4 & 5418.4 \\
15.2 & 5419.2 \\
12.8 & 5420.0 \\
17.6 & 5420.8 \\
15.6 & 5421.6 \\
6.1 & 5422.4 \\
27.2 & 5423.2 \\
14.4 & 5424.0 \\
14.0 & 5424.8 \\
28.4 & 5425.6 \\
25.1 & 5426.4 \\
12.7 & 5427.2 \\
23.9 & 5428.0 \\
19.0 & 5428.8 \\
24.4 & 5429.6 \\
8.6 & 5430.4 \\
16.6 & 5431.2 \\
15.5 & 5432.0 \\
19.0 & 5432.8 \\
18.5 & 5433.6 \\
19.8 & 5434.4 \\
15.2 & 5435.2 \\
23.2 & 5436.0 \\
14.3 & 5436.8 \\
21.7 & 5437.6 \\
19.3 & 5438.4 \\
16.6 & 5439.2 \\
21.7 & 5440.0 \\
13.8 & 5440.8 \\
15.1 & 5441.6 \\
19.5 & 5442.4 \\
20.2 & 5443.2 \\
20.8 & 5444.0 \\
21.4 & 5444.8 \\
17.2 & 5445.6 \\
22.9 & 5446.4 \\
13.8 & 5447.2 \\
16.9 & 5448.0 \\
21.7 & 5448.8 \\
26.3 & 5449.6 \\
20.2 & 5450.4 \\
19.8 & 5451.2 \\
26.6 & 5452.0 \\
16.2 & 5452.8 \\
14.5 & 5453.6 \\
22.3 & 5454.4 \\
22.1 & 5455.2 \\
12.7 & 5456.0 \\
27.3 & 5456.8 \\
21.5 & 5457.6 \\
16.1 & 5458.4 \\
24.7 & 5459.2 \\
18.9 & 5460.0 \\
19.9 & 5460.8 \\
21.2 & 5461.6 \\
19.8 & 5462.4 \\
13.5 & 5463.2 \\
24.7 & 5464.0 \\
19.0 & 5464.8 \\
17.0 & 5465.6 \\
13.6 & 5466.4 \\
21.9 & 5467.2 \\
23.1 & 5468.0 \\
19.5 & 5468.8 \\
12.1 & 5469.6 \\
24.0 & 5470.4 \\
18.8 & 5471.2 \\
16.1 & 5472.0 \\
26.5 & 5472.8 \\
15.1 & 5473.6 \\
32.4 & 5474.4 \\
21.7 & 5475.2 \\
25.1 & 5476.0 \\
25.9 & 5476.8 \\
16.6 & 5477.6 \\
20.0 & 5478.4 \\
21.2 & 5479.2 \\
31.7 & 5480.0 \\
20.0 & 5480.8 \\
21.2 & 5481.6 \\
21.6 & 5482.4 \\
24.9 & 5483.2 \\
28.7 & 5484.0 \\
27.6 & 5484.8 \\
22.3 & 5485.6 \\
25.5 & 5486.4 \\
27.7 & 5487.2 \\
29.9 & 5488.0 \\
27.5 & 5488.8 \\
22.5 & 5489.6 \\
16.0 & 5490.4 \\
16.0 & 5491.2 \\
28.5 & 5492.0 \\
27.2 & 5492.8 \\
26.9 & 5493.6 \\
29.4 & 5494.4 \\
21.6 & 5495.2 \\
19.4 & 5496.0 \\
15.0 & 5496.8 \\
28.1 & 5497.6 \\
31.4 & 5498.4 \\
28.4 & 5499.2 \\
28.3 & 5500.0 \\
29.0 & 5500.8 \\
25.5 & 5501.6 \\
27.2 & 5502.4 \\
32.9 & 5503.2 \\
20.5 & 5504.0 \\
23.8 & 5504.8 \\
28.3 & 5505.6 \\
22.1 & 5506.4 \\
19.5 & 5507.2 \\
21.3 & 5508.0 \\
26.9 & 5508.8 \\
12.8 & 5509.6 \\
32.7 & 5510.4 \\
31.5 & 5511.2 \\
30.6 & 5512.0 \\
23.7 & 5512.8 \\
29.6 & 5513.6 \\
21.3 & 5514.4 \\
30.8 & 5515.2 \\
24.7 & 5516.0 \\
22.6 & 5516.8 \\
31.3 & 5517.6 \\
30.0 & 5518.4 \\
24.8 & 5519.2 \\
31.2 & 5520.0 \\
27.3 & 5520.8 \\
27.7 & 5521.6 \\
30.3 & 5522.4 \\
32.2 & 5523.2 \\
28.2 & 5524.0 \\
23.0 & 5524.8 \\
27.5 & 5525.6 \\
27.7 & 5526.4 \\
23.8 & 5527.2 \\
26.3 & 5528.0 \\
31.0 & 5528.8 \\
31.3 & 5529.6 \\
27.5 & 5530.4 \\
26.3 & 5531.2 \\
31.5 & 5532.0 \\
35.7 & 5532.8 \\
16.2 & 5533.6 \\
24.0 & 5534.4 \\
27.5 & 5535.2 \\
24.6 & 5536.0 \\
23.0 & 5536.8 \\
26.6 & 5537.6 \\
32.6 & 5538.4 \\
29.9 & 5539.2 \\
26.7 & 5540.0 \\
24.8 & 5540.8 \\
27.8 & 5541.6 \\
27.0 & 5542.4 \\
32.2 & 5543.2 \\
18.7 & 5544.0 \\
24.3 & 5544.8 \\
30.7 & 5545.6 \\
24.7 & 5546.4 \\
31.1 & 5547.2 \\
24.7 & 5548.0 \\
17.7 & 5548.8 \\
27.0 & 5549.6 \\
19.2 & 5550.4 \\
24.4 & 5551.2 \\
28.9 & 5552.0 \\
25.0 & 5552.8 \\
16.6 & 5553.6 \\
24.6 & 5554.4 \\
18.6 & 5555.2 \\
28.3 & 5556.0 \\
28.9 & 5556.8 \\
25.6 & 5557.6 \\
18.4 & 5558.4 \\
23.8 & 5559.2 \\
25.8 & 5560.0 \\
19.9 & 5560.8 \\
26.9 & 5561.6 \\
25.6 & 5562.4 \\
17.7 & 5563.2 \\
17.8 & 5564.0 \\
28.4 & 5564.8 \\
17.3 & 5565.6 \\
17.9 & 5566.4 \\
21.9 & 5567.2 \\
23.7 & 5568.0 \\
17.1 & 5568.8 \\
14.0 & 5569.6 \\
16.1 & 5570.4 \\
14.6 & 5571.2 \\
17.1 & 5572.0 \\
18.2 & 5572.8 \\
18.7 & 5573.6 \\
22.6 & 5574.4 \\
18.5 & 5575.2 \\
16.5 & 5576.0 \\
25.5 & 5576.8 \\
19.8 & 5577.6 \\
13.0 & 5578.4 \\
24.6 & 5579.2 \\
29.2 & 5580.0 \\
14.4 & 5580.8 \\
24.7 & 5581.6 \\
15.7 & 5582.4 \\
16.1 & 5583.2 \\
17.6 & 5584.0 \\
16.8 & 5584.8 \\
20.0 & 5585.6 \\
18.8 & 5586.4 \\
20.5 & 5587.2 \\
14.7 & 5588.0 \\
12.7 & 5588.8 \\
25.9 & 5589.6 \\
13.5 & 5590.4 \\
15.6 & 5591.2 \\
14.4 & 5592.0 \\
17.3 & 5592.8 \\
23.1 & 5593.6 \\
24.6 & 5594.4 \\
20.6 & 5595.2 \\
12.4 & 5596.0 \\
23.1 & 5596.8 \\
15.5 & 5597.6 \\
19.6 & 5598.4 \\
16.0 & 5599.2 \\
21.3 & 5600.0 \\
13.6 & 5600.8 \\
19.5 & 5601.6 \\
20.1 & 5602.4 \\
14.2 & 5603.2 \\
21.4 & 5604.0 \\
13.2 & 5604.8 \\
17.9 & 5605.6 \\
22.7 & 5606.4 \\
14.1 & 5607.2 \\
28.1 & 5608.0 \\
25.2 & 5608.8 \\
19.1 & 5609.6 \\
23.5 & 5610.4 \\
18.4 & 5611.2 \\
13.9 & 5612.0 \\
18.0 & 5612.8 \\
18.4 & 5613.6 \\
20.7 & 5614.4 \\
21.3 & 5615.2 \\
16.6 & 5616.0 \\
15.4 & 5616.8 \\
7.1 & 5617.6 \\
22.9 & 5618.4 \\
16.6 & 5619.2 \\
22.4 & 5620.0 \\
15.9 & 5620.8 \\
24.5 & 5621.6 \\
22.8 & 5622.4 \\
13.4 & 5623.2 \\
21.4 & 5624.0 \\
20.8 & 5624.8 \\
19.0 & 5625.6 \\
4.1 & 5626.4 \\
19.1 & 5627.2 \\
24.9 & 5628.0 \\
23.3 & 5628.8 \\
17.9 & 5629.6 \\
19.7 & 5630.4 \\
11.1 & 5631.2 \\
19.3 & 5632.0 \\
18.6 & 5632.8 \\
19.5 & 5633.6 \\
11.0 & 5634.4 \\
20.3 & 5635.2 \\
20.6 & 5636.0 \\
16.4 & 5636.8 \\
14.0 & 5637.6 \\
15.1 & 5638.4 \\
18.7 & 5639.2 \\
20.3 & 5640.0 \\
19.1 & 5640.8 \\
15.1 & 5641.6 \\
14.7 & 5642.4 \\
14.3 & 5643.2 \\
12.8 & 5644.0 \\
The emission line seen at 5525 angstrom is Mg II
